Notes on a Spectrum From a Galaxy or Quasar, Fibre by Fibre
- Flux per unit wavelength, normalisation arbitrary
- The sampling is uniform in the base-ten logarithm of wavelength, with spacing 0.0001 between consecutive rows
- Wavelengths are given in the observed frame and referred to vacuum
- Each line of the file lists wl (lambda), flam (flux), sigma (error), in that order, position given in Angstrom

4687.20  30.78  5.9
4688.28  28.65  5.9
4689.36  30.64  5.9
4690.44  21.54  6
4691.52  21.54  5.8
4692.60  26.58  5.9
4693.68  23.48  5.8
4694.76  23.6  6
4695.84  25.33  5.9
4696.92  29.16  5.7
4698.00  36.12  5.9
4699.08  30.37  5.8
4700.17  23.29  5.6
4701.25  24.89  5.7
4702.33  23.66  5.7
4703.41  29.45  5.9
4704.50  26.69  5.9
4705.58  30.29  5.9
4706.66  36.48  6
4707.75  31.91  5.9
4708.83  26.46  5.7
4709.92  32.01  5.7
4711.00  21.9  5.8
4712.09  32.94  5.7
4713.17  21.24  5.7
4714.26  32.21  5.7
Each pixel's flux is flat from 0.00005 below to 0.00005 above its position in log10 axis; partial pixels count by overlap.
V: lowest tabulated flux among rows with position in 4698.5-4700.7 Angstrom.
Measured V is 23.29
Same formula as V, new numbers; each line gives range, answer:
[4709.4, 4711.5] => 21.9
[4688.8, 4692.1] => 21.54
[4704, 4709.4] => 26.46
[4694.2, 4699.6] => 23.6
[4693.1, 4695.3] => 23.48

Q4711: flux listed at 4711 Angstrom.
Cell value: 21.9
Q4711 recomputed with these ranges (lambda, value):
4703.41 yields 29.45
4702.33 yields 23.66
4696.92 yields 29.16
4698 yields 36.12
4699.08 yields 30.37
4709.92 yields 32.01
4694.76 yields 23.6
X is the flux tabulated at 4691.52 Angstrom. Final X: 21.54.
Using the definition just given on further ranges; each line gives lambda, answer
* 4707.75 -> 31.91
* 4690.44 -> 21.54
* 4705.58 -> 30.29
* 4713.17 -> 21.24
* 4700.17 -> 23.29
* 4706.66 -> 36.48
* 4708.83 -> 26.46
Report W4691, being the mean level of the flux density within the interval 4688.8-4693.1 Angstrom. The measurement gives 25.1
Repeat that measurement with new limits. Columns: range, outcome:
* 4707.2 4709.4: 29.1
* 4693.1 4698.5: 27.5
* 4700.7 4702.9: 24.4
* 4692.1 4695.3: 24.5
